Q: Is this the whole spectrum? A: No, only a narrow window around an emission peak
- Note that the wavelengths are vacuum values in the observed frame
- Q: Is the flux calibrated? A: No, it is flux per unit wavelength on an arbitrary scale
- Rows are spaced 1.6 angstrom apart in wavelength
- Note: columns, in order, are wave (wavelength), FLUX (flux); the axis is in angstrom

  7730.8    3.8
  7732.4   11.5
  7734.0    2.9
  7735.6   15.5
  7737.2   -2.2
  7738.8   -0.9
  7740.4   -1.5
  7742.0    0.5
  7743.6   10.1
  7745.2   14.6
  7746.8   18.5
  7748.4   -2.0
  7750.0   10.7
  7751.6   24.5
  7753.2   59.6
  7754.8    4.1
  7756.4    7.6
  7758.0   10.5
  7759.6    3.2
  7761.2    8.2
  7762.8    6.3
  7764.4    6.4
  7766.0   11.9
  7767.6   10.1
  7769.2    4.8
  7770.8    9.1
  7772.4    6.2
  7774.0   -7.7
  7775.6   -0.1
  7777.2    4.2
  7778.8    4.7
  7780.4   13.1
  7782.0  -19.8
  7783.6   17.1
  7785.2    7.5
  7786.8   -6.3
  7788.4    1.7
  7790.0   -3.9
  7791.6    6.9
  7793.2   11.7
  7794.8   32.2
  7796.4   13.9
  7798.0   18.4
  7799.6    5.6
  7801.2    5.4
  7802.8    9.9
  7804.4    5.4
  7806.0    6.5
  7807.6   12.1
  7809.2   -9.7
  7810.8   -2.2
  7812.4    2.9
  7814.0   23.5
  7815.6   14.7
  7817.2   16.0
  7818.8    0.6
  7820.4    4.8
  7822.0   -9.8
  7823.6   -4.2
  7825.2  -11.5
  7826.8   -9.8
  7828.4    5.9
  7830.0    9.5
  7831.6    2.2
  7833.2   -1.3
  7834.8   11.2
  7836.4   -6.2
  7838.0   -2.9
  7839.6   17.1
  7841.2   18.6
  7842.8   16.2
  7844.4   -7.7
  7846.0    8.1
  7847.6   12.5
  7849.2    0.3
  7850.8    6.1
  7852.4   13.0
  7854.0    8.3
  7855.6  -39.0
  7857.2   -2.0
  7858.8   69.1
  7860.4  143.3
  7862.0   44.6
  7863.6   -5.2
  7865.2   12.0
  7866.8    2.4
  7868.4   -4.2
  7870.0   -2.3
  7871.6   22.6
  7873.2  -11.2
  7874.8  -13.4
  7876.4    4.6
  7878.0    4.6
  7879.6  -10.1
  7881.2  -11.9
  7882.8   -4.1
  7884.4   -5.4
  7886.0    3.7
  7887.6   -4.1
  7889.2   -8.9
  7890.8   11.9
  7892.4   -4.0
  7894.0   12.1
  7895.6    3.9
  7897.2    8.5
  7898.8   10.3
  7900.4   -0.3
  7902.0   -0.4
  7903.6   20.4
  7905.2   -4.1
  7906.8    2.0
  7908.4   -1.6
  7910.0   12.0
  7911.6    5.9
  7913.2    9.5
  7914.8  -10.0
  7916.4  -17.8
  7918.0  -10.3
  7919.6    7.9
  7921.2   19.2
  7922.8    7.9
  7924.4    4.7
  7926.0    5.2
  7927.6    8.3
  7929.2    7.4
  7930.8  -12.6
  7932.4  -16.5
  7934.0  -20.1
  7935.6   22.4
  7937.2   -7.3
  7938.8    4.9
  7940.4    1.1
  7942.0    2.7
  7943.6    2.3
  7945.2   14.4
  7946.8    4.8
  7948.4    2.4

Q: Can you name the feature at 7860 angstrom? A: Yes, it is H-alpha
